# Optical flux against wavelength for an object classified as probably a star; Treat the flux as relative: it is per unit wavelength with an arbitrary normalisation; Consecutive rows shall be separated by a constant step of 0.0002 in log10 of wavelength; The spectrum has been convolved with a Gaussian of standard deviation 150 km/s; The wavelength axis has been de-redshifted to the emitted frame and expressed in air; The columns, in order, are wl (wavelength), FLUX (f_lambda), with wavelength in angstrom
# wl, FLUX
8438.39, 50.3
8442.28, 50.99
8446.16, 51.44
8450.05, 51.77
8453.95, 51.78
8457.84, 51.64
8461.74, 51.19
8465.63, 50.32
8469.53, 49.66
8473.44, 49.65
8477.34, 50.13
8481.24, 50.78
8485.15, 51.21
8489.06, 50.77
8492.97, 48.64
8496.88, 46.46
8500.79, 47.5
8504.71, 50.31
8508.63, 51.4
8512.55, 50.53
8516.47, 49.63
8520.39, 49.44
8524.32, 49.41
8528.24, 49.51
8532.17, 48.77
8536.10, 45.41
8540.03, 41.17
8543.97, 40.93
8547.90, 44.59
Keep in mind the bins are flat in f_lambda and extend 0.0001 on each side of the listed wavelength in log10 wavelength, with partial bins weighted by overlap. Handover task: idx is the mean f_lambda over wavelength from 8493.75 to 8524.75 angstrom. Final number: 49.3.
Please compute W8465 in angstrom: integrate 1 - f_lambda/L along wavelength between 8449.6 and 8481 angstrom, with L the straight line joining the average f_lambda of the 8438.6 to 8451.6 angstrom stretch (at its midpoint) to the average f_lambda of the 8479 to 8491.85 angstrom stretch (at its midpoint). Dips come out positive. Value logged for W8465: 0.2 angstrom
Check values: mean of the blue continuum 51.3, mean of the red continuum 50.8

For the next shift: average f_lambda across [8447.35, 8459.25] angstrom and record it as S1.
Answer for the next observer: 51.7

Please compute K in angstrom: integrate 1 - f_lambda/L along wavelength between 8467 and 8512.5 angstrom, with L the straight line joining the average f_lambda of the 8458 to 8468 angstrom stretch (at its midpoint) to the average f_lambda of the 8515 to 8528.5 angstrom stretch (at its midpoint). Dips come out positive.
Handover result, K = 0.5 angstrom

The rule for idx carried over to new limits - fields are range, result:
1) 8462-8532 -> 49.7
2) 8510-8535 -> 49.5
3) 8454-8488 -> 50.6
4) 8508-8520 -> 50.3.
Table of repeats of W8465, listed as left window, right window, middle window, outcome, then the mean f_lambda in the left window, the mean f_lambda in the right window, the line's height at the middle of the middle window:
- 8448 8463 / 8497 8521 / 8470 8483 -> 0.2 angstrom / 51.6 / 49.6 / 50.8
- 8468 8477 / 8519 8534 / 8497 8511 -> 0.0 angstrom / 49.7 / 49.3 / 49.5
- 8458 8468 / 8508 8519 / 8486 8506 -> 0.7 angstrom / 50.9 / 50.4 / 50.5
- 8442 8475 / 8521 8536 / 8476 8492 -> -0.1 angstrom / 50.9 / 48.8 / 50.2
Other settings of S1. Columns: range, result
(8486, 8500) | 48.7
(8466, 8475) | 49.7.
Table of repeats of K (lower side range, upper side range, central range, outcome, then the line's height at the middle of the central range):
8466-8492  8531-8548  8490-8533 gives -2.3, 46.9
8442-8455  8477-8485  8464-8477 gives 0.3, 51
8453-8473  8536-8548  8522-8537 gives -1.6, 43.7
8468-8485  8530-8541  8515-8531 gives -1.0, 46.5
